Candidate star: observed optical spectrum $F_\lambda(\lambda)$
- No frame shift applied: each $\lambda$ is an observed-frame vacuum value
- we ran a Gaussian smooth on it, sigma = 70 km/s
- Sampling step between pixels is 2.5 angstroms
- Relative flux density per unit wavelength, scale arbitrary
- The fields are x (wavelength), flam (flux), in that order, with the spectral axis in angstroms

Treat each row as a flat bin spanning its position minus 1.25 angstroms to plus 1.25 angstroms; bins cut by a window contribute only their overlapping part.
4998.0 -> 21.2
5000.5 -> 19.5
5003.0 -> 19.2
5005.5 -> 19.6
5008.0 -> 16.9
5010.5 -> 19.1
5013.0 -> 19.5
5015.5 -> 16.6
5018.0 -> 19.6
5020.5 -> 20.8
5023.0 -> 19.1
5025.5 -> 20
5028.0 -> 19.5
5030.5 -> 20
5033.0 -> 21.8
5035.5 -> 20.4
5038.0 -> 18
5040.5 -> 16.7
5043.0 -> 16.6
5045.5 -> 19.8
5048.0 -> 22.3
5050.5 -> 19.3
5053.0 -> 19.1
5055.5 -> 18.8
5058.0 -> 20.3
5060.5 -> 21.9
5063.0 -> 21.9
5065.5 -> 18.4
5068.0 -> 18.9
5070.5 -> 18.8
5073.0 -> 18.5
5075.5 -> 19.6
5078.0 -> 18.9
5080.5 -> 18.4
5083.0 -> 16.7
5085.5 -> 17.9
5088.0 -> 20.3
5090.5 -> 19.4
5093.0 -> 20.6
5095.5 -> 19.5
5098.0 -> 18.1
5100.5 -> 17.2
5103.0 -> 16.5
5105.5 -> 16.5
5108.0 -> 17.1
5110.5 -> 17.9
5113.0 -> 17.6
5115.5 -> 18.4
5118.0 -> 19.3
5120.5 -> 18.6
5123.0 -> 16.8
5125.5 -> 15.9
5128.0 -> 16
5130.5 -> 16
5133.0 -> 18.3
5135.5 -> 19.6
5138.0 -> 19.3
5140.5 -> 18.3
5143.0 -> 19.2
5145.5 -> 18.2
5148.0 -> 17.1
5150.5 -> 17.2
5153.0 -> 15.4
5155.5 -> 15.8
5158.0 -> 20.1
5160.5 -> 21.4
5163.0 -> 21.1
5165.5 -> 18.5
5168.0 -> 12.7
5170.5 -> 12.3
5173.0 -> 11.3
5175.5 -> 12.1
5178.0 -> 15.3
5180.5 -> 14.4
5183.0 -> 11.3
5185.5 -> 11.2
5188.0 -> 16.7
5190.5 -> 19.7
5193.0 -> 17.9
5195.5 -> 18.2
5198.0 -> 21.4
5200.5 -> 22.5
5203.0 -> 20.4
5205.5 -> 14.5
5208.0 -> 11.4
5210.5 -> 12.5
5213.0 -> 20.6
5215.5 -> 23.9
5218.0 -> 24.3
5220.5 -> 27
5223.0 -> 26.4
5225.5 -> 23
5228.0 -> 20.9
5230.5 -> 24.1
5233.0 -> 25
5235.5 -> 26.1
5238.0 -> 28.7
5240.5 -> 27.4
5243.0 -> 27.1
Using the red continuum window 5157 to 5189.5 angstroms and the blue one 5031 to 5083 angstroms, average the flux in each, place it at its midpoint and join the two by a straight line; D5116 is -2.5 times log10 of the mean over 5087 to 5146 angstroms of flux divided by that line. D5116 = -0.05 mag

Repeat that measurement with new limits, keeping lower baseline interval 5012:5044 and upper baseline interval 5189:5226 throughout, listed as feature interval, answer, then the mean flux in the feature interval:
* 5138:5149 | 0.08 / 18.3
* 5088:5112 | 0.08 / 18.2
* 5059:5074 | -0.02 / 19.8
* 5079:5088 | 0.08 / 18.1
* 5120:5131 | 0.19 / 16.6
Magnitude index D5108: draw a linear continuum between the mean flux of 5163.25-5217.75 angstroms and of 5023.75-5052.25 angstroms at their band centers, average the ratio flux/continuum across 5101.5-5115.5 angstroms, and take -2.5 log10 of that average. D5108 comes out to 0.05 mag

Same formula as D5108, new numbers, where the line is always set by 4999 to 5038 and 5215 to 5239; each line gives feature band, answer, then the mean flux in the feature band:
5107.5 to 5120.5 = 0.205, 18.2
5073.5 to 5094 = 0.119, 18.9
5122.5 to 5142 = 0.265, 17.6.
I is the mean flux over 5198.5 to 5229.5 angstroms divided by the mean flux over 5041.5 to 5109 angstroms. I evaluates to 1.09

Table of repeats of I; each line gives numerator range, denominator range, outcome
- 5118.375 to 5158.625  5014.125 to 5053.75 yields 0.91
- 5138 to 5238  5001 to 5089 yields 0.97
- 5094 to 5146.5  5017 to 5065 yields 0.90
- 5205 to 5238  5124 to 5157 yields 1.26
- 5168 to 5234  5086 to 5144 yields 1.01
